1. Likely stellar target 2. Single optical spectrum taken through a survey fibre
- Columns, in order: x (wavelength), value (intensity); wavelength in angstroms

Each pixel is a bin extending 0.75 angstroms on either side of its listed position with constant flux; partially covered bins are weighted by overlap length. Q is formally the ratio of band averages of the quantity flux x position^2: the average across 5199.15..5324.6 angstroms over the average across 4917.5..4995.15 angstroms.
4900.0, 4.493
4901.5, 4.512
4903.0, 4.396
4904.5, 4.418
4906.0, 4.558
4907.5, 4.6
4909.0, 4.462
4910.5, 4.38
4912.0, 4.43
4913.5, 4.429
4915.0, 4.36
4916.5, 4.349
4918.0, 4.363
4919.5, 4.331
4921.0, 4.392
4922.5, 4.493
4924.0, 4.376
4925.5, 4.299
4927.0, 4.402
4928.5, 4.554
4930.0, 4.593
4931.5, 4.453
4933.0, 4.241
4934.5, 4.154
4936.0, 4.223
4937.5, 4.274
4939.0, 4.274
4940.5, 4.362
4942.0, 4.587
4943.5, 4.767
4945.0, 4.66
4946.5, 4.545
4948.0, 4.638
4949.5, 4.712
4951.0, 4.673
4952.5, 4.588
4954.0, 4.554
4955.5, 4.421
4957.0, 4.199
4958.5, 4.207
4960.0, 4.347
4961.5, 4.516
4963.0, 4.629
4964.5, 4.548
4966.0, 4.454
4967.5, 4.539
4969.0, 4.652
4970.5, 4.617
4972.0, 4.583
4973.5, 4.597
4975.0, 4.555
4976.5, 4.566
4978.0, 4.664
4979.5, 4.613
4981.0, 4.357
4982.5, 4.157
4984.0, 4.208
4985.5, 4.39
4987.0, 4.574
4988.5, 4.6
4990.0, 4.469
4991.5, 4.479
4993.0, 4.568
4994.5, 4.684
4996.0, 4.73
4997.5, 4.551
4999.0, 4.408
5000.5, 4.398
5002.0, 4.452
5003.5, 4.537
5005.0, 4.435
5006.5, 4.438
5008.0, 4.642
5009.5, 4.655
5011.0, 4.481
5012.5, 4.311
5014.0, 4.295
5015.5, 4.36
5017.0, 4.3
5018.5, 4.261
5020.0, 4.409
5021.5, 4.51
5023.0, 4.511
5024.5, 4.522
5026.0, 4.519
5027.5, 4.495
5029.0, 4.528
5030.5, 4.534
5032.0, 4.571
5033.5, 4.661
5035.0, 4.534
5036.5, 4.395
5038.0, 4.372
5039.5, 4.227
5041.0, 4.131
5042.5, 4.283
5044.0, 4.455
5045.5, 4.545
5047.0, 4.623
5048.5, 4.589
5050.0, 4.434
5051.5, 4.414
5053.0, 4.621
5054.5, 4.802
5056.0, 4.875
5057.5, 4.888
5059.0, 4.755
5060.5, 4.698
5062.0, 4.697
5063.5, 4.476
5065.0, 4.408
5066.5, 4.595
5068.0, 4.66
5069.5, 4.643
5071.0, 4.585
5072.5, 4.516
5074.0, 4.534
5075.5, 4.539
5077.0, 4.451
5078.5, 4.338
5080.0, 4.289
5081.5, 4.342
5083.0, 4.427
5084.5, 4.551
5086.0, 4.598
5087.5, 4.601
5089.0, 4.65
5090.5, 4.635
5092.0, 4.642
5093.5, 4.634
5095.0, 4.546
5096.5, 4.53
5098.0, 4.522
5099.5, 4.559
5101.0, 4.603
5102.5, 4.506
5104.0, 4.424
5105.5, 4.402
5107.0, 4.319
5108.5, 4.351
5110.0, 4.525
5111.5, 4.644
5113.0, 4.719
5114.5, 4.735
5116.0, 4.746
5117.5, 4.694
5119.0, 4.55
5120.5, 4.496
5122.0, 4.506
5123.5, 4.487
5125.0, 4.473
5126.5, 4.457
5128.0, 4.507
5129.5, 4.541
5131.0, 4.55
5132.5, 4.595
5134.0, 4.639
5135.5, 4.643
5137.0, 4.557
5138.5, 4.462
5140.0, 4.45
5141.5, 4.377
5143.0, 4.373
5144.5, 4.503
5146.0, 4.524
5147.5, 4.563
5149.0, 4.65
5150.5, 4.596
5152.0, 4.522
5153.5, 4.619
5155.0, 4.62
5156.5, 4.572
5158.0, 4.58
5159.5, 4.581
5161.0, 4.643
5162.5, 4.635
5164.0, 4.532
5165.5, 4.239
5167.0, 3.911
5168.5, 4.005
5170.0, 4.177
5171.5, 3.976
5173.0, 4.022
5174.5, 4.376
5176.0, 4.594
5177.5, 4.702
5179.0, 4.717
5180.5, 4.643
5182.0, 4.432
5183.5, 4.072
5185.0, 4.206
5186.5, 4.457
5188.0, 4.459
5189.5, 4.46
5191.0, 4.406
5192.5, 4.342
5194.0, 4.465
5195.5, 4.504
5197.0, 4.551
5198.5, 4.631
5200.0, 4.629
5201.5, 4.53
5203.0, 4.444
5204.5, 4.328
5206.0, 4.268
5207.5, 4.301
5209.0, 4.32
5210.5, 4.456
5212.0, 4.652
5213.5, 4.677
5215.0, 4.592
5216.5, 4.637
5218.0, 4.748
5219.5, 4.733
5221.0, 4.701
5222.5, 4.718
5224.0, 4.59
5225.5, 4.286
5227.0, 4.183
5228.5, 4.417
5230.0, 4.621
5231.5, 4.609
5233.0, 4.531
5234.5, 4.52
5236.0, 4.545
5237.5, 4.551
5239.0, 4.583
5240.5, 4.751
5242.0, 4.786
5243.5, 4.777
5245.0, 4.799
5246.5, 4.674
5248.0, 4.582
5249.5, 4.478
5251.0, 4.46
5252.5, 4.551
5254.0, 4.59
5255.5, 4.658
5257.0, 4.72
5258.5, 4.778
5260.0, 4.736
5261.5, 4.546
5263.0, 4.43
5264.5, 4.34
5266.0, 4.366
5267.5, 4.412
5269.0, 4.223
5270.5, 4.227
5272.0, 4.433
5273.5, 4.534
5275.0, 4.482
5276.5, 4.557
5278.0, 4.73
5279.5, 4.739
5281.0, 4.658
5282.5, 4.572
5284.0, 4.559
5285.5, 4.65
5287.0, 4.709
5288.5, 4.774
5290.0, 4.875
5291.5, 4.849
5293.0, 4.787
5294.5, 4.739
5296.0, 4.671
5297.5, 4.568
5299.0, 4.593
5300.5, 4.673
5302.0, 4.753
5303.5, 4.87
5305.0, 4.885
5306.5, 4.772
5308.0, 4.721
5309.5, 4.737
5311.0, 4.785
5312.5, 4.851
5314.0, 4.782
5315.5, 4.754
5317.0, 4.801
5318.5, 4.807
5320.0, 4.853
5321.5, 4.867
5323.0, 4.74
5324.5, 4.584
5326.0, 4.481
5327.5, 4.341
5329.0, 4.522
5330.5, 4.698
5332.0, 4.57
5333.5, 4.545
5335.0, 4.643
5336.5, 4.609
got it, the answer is 1.2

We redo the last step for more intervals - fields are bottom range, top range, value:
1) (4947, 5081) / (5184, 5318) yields 1.12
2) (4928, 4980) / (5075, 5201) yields 1.07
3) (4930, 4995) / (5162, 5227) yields 1.08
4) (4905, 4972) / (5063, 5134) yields 1.08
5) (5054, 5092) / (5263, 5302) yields 1.09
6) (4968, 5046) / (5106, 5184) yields 1.06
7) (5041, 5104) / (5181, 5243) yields 1.04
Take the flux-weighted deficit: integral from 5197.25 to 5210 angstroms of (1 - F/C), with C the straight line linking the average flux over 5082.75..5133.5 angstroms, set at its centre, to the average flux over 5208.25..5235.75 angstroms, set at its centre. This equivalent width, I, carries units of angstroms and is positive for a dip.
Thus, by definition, 0.3 angstroms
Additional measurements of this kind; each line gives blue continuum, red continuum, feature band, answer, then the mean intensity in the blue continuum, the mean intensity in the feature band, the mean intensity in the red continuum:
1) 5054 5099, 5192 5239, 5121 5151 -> 0.2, 4.58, 4.52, 4.52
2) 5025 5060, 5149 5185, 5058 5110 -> -0.4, 4.53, 4.53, 4.42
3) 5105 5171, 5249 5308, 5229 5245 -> -0.2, 4.5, 4.63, 4.62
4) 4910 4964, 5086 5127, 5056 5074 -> -0.4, 4.44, 4.64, 4.56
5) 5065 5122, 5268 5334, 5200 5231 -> 0.7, 4.54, 4.51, 4.67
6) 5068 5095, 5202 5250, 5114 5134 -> -0.1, 4.53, 4.57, 4.56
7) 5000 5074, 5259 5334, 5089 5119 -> -0.1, 4.51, 4.57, 4.64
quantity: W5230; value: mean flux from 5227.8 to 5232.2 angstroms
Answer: 4.55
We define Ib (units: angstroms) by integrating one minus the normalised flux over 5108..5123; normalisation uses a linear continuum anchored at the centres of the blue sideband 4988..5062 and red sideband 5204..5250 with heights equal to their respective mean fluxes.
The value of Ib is -0.2 angstroms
